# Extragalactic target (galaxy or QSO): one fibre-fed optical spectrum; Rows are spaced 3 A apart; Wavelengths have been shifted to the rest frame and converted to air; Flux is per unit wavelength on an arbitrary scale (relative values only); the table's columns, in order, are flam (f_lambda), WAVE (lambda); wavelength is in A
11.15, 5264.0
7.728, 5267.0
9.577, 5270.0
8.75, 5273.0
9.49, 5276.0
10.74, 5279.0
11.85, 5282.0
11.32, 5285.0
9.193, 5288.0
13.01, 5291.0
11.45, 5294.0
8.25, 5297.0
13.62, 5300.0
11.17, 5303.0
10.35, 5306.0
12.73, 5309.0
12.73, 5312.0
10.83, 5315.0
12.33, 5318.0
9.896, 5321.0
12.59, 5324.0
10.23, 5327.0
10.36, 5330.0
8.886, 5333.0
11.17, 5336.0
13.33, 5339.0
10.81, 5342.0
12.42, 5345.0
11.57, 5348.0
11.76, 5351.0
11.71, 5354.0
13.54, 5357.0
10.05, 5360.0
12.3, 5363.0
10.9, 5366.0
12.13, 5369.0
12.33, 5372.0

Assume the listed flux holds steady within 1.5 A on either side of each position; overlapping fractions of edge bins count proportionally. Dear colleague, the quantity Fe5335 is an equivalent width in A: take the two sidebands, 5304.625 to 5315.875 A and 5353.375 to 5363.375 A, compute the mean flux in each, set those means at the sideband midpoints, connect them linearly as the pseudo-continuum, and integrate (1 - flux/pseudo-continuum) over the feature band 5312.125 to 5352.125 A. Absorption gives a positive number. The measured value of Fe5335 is 1.7 A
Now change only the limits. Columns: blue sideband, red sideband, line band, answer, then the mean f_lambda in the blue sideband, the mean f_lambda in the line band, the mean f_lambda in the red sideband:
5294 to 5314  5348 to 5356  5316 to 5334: 1.3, 11.5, 10.8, 11.8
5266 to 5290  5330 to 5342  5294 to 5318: -2.3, 9.94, 11.4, 11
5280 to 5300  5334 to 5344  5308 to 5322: -0.5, 11.1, 11.7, 11.7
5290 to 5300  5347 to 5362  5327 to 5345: 0.9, 11.2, 11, 11.8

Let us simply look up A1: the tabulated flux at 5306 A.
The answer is 10.35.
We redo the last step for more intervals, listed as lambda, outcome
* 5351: 11.76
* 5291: 13.01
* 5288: 9.193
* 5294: 11.45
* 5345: 12.42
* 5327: 10.23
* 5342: 10.81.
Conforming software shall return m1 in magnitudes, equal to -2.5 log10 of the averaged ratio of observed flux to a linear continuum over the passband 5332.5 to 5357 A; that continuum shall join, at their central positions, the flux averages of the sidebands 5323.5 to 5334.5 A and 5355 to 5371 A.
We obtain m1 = -0.06 mag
